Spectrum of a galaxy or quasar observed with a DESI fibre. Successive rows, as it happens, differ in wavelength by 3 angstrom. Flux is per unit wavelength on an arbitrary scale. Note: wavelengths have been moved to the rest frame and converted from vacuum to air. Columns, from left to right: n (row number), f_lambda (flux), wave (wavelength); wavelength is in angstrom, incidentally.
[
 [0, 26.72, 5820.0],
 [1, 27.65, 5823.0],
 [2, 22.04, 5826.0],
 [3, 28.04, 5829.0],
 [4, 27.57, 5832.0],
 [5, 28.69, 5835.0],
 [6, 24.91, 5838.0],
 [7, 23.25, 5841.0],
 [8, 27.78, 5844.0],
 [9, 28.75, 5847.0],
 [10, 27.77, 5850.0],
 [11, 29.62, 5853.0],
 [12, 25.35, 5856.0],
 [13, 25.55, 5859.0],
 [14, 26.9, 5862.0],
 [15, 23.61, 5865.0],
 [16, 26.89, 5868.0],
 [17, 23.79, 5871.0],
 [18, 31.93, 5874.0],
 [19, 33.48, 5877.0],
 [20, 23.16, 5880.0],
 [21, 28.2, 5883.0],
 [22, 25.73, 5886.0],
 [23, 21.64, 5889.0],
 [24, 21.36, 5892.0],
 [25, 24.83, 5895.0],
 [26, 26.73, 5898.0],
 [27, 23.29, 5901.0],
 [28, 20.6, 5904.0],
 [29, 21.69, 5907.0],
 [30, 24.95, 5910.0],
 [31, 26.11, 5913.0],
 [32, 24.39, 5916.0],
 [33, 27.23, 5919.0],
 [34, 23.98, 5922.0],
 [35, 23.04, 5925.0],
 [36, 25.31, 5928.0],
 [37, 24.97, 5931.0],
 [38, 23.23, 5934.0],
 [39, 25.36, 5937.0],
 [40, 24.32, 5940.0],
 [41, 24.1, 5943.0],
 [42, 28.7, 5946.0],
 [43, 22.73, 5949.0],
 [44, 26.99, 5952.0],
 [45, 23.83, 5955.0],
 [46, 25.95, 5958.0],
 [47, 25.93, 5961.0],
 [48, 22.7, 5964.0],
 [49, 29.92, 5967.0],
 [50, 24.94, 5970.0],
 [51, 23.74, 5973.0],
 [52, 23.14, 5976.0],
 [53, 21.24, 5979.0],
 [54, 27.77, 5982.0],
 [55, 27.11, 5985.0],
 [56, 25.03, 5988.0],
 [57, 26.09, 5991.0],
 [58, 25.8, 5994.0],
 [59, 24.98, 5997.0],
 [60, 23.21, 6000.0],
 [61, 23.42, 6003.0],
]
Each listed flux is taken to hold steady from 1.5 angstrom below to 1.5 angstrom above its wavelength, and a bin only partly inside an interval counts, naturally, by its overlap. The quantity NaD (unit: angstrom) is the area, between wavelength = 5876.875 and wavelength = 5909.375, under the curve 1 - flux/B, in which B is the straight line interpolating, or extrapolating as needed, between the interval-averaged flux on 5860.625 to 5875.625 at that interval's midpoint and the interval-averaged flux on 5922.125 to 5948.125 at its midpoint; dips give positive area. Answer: 2.2 angstrom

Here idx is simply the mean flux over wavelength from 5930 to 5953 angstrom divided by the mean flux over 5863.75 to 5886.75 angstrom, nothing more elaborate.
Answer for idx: 0.9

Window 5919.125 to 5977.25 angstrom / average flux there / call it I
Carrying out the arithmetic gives 25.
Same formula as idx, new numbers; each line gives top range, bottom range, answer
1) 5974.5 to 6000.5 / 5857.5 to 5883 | 0.93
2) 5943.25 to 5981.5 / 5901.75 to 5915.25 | 1.07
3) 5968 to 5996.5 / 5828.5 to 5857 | 0.92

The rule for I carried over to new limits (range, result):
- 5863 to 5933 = 25.1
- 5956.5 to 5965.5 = 24.9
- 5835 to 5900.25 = 26.3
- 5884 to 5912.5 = 23.6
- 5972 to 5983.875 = 24.1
